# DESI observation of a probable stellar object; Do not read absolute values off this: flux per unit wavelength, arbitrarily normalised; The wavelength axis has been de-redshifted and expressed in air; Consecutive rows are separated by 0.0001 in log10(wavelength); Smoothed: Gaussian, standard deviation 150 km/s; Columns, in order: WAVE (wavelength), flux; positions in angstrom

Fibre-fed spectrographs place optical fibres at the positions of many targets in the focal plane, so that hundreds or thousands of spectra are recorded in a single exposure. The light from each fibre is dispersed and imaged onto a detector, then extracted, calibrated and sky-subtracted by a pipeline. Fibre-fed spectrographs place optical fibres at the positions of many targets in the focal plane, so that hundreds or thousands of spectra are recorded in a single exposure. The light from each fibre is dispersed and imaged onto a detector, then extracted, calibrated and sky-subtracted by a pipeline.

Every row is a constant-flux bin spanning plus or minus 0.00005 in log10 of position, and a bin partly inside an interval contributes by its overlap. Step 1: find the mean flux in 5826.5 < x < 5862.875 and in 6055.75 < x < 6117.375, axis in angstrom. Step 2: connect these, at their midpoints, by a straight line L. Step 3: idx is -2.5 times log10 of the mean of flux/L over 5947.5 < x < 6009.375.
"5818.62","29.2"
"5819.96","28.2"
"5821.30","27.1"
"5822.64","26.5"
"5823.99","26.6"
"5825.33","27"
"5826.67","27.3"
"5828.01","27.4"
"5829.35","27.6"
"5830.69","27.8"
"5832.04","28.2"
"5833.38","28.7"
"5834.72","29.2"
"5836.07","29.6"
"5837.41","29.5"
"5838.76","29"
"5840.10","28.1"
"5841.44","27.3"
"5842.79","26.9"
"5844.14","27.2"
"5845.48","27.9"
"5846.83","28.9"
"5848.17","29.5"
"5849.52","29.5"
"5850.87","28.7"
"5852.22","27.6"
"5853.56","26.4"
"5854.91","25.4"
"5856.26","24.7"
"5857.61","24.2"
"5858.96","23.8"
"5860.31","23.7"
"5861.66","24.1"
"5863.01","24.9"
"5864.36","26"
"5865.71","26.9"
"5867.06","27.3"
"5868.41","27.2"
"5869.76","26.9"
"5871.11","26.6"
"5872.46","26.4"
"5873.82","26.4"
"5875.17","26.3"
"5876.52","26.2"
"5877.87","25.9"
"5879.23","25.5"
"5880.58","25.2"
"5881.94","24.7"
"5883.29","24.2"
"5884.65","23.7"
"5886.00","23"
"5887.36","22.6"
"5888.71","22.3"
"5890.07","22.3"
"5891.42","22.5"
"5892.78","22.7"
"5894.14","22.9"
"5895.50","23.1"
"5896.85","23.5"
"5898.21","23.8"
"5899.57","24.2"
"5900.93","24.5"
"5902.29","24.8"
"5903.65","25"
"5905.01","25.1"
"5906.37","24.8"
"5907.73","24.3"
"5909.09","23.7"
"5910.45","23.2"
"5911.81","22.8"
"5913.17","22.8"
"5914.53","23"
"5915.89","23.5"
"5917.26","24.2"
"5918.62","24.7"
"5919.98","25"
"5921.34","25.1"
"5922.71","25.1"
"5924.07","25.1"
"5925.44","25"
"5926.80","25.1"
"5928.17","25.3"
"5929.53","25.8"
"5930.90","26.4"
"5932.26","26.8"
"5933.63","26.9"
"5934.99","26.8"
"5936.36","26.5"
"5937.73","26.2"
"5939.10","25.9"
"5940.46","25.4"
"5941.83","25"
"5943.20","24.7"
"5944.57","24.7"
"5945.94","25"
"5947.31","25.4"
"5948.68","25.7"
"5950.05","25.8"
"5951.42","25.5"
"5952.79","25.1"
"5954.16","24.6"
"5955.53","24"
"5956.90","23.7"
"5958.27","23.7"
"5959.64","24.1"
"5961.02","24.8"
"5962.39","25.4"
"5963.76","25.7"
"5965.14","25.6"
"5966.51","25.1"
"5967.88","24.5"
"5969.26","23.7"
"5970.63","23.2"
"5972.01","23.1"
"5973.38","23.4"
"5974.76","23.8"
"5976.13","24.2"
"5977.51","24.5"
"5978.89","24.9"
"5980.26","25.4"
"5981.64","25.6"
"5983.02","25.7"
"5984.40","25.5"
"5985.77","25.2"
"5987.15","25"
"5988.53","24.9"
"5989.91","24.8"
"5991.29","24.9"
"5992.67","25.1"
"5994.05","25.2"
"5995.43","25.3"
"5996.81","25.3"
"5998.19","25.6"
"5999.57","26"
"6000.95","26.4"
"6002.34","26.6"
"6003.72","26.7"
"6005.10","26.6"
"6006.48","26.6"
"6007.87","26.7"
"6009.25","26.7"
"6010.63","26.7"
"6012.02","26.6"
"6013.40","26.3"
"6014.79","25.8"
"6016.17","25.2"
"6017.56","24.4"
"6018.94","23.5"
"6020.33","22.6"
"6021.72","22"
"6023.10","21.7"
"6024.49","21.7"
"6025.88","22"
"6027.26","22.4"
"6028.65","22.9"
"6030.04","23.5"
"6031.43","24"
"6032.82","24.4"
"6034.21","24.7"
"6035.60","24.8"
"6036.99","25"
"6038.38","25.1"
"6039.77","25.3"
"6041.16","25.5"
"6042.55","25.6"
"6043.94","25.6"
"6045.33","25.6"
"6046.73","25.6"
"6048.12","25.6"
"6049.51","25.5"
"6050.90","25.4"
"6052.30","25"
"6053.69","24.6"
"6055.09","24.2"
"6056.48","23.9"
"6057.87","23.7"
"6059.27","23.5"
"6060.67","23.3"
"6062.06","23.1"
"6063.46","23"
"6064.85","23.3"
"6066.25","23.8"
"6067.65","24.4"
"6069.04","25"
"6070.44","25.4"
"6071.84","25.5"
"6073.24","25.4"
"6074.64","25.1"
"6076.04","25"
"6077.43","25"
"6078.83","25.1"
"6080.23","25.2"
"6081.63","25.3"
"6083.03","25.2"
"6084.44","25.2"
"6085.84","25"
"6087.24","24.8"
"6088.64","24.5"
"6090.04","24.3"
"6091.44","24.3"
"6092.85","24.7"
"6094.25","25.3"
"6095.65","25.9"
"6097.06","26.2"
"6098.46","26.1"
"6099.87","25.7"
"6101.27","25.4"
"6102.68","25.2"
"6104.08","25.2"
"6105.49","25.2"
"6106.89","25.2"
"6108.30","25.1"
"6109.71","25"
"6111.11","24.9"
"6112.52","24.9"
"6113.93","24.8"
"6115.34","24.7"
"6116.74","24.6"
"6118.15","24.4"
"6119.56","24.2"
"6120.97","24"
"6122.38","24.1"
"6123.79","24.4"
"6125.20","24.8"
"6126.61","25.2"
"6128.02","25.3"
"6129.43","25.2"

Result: 0.03 mag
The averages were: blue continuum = 27.3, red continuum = 24.8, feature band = 25.1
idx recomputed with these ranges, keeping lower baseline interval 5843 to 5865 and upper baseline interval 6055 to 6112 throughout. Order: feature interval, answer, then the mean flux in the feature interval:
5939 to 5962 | 0.04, 24.9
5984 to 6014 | -0.02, 25.9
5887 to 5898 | 0.15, 22.8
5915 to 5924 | 0.06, 24.6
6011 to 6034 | 0.07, 23.7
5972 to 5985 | 0.04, 24.7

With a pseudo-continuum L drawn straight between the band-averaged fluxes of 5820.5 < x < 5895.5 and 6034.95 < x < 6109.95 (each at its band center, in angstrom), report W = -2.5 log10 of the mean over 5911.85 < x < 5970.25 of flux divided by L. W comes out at 0.03 mag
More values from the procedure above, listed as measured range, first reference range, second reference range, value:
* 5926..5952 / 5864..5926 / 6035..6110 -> -0.047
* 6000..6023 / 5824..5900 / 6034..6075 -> -0.021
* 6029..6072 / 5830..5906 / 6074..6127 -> 0.026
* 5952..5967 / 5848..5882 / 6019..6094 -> 0.024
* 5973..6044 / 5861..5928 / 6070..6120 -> -0.001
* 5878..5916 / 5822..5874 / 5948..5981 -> 0.100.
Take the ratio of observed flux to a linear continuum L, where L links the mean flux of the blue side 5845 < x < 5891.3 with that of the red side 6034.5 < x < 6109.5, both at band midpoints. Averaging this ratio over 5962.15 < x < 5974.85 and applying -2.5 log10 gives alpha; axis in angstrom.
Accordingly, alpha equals 0.04 mag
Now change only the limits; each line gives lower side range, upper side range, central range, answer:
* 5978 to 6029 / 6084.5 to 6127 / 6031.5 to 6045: 0.00 mag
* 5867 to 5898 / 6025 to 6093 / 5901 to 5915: 0.03 mag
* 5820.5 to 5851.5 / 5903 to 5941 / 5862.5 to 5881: 0.02 mag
